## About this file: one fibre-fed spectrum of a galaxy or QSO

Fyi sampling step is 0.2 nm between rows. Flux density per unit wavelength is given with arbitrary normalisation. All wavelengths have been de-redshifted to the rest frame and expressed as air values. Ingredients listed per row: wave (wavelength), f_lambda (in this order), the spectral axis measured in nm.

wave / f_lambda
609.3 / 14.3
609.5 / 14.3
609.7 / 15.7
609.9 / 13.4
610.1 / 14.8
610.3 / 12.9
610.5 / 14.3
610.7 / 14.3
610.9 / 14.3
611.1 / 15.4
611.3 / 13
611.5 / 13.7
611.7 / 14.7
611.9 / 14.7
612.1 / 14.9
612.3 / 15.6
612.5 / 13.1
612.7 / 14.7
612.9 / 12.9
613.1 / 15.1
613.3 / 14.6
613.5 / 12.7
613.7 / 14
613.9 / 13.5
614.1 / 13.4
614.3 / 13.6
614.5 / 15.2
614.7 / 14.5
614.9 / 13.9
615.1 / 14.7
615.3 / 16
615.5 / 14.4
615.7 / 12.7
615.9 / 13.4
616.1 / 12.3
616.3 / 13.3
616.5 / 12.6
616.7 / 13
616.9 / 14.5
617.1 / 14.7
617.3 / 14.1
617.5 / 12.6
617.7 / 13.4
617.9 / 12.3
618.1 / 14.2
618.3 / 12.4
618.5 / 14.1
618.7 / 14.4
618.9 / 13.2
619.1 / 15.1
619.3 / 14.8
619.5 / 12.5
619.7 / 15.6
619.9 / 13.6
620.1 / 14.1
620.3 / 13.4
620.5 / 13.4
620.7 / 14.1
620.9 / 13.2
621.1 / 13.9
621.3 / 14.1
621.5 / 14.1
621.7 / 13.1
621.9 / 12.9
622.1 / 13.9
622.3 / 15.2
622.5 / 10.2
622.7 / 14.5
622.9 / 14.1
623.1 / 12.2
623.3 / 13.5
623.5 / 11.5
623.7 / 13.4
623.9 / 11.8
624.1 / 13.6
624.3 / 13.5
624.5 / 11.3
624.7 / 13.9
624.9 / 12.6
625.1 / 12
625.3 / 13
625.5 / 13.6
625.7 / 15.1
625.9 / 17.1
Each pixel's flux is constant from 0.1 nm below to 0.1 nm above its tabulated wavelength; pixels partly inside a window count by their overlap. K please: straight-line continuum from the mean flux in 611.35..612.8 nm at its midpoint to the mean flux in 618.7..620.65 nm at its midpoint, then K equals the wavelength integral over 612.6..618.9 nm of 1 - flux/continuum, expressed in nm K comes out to 0.20 nm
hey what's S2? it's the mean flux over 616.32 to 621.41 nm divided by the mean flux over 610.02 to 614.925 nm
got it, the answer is 0.97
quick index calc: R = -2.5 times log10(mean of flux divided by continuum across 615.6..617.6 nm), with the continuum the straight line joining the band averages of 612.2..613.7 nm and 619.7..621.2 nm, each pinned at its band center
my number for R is 0.050 mag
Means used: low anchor 14.1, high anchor 13.8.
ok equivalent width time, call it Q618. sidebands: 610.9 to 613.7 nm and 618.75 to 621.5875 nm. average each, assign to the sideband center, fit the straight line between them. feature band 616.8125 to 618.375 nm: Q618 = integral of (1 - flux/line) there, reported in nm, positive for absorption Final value 0.06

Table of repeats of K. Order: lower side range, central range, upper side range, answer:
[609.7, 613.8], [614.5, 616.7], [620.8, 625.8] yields 0.01 nm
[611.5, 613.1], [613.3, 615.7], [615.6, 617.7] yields -0.05 nm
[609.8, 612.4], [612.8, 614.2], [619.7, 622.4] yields 0.04 nm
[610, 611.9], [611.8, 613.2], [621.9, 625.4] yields -0.04 nm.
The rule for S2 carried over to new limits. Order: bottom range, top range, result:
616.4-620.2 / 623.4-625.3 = 0.92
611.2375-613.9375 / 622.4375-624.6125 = 0.90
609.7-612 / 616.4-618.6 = 0.95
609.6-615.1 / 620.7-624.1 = 0.93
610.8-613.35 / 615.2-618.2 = 0.94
